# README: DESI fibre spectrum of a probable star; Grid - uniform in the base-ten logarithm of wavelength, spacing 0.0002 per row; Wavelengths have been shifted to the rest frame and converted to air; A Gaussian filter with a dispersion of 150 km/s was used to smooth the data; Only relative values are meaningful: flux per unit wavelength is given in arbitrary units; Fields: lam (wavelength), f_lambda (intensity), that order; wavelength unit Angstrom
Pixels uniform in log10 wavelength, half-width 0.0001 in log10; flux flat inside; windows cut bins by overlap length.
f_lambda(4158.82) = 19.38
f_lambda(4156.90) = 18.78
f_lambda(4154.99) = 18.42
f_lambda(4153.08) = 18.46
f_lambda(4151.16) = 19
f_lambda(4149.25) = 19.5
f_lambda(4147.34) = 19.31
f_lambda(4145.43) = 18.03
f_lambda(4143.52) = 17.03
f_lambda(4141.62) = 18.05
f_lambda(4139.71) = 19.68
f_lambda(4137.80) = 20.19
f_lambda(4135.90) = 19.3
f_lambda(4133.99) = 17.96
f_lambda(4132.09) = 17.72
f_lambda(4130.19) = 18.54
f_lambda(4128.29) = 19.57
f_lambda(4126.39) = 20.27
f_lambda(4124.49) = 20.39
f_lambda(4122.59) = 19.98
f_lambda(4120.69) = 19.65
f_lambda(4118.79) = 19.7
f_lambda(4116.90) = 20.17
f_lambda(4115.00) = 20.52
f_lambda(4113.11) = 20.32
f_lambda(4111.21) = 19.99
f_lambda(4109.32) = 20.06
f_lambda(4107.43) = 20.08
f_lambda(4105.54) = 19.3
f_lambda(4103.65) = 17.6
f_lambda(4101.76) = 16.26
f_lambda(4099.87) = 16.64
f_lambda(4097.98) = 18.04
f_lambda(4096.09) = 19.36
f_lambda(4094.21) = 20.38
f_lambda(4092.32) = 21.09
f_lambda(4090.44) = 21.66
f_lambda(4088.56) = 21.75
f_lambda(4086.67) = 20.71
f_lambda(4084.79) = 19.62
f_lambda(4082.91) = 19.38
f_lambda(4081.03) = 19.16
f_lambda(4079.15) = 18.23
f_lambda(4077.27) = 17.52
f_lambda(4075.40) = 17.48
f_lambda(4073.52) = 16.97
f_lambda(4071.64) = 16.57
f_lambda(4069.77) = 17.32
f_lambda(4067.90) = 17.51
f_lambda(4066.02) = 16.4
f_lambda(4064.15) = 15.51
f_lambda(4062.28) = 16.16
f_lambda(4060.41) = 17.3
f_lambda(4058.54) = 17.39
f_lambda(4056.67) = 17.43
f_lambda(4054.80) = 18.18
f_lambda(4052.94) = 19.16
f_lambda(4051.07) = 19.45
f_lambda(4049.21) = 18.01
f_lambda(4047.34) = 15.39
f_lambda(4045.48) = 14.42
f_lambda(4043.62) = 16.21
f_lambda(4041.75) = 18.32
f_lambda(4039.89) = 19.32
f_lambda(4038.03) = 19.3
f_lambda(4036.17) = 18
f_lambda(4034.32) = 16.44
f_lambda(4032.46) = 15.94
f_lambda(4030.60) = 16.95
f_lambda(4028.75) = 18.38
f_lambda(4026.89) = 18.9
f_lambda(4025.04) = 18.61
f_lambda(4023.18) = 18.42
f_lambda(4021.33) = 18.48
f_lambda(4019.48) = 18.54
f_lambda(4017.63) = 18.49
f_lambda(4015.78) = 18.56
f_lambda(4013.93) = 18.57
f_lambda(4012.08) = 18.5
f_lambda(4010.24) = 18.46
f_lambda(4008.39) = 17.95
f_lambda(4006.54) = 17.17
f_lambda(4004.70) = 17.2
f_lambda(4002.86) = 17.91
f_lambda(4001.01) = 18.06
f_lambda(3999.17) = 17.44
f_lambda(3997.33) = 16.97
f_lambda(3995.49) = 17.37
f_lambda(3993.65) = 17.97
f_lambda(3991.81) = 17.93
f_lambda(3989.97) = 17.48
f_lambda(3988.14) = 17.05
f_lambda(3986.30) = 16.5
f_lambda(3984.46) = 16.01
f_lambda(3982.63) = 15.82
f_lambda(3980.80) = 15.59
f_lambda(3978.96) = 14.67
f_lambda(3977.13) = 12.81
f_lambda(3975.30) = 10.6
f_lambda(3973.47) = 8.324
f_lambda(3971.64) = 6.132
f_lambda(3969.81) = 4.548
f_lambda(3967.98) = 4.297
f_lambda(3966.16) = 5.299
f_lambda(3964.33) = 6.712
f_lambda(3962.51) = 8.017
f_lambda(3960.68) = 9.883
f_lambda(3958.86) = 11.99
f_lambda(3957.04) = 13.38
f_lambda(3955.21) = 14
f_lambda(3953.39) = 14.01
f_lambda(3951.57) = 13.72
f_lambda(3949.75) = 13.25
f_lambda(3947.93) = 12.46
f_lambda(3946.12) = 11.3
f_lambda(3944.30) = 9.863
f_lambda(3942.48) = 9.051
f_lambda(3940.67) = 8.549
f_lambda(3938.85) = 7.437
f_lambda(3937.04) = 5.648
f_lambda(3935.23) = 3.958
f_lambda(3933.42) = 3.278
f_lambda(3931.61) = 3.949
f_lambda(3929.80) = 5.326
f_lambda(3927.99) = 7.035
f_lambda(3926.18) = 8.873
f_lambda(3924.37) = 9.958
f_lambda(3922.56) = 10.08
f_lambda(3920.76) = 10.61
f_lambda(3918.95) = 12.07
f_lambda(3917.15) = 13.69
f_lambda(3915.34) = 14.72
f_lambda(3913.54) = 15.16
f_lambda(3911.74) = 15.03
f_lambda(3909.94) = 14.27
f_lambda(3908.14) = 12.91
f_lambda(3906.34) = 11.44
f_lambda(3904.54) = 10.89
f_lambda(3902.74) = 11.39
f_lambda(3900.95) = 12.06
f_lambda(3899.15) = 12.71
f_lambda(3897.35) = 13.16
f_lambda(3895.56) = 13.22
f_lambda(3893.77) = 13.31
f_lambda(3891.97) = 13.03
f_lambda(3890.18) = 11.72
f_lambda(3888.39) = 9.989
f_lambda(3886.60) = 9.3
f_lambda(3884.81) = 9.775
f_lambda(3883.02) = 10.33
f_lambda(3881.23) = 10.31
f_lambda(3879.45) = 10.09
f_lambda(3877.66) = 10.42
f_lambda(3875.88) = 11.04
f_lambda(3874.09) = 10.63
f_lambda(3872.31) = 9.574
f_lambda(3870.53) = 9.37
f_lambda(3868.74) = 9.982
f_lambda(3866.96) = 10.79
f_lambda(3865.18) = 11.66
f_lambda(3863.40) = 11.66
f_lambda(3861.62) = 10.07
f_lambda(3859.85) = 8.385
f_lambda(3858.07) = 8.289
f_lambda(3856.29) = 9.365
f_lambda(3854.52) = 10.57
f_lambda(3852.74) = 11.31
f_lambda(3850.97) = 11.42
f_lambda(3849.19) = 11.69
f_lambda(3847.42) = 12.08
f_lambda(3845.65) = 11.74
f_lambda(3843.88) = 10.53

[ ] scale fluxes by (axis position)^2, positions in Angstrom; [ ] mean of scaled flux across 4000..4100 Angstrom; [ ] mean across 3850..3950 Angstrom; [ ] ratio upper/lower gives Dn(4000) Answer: 1.87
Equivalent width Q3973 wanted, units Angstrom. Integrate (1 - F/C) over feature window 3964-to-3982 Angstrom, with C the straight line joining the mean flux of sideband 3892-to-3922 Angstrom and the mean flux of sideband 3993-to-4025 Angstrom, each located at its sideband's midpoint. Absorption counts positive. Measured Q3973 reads 8.0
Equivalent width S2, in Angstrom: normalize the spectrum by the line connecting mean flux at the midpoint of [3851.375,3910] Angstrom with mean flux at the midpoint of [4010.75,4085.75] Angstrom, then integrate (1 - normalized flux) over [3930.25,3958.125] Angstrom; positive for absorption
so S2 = 8.40 Angstrom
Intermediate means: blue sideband 11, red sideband 17.8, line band 9.54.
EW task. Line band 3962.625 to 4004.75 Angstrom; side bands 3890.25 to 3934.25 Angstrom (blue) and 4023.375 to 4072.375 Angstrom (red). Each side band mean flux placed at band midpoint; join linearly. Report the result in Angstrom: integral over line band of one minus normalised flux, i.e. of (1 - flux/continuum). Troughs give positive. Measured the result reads 3.49 Angstrom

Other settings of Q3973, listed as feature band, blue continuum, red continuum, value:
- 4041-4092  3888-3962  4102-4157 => -3.9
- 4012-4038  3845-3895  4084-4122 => -2.3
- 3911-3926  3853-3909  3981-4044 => 0.4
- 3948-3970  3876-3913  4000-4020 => 7.2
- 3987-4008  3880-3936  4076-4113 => -3.7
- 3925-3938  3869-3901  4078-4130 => 7.4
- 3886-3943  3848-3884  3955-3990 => 1.6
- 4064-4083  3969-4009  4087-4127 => 1.0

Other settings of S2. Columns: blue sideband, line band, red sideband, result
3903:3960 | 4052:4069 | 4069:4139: -0.23 Angstrom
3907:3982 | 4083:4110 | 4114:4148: -3.00 Angstrom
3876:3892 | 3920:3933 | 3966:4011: 4.63 Angstrom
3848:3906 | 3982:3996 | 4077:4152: -2.05 Angstrom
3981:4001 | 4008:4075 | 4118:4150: 0.45 Angstrom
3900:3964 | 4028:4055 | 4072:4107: -1.96 Angstrom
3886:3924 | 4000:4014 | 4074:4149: -1.91 Angstrom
